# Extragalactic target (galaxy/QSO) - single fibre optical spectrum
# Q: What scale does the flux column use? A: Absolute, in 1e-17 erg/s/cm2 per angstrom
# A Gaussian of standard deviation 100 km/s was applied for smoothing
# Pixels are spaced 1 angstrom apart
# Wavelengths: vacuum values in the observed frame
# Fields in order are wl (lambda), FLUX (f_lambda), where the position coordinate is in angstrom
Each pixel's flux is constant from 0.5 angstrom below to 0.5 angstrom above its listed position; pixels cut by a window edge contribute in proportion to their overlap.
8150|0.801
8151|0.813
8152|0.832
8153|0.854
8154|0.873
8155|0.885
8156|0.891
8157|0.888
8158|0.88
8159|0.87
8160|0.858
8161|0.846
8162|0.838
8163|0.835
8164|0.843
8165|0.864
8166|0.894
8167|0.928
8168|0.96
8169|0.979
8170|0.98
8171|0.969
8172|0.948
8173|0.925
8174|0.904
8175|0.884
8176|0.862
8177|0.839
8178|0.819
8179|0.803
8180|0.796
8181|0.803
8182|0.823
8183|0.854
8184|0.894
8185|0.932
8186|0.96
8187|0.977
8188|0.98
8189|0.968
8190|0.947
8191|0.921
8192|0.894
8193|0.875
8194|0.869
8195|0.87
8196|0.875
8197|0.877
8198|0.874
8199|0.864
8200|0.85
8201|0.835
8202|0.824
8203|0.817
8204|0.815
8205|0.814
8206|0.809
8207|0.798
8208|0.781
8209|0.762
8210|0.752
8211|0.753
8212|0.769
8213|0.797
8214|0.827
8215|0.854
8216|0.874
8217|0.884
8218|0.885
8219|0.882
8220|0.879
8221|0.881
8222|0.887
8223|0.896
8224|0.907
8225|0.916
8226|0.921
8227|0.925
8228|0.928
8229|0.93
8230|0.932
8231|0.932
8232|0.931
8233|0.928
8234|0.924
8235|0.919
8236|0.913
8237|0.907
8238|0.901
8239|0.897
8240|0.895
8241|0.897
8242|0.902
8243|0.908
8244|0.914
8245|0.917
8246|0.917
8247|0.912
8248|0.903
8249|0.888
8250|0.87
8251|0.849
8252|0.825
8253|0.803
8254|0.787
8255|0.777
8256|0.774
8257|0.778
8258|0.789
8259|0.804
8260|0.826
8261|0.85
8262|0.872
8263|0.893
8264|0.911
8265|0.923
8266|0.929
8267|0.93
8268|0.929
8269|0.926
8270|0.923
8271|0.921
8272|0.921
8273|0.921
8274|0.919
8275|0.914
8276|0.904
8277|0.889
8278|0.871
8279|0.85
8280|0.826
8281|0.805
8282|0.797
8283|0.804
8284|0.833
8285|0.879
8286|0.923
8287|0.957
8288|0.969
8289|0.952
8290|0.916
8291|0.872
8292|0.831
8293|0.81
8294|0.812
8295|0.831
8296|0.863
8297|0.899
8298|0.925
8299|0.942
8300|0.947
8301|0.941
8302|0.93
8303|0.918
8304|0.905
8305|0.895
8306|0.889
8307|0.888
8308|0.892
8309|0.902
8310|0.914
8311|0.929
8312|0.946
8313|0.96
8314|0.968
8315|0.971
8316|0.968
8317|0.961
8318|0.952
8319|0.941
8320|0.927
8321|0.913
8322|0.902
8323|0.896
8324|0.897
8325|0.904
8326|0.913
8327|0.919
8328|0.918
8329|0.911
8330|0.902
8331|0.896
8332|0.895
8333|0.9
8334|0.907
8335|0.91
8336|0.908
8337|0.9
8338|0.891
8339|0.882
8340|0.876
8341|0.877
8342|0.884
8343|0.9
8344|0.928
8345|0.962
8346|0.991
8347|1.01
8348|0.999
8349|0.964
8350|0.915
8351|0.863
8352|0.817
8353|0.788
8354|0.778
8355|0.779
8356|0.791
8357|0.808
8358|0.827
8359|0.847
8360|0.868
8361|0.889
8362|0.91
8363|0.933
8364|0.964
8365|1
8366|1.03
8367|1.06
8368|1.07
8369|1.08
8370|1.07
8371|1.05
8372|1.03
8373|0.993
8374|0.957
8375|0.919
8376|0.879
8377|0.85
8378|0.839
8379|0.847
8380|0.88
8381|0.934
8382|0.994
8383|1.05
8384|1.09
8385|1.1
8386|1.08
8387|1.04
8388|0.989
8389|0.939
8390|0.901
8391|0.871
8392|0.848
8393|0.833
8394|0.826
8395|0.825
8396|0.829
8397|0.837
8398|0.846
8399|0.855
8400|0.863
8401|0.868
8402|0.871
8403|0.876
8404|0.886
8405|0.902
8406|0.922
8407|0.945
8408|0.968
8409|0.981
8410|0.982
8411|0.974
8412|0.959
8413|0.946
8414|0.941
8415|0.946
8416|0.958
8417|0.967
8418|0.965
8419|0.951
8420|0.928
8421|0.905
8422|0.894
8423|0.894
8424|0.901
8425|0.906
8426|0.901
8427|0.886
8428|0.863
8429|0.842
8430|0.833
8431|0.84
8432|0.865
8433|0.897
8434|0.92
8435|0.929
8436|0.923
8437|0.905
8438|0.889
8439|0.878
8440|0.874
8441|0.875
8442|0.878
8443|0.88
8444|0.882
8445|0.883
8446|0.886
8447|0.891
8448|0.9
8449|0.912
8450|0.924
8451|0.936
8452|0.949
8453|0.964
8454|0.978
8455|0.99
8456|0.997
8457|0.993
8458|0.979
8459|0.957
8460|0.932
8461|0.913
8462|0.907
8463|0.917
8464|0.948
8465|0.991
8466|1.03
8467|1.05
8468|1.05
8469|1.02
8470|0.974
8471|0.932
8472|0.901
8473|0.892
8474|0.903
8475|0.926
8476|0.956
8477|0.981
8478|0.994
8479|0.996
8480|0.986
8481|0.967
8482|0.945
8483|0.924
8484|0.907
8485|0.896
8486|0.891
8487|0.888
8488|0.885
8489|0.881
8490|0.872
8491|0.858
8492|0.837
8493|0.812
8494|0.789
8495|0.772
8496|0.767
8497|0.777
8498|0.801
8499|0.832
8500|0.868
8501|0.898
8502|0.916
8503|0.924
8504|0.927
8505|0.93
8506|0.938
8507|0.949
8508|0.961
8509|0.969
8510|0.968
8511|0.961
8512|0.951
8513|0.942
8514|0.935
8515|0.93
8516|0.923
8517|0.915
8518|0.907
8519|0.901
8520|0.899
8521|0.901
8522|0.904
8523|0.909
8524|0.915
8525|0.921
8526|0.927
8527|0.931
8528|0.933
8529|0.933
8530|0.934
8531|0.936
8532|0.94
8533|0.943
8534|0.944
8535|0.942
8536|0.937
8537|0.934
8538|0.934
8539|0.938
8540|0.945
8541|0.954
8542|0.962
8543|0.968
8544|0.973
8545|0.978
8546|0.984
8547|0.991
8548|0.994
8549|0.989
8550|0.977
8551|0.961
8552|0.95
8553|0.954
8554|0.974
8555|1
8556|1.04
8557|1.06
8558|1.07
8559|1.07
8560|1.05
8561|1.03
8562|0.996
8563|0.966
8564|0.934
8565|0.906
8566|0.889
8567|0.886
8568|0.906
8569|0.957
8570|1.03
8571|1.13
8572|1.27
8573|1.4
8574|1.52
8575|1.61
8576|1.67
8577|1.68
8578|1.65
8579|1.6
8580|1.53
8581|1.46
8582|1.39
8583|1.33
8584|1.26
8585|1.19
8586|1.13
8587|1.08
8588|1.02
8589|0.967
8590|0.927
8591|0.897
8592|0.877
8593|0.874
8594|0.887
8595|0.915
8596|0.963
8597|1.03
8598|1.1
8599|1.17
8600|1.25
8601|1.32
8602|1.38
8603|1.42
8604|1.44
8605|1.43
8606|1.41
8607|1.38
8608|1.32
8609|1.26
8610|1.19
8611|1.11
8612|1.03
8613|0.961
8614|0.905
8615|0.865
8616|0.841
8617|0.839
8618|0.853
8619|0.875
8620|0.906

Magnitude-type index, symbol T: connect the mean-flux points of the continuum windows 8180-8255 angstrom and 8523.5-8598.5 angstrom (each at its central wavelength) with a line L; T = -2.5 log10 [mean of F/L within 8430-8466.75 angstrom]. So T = 0.09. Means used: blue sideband 0.876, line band 0.922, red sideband 1.06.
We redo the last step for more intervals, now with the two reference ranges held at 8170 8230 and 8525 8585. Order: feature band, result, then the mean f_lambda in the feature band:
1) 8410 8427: 0.076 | 0.934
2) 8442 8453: 0.128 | 0.906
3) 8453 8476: 0.072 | 0.963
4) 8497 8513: 0.152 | 0.916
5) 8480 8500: 0.209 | 0.861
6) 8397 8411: 0.101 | 0.905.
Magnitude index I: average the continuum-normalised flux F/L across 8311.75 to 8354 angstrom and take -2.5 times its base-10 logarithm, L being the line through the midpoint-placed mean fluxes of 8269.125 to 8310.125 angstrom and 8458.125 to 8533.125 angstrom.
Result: -0.02 mag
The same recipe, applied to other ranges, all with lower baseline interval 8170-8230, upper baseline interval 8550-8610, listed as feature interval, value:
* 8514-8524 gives 0.22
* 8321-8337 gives 0.07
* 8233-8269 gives 0.04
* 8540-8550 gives 0.17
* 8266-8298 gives 0.06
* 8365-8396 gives 0.05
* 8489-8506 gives 0.28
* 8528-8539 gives 0.20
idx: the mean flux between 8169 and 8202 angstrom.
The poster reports 0.89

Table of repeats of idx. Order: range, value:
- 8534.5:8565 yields 0.981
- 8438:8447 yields 0.881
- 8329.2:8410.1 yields 0.919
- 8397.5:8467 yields 0.919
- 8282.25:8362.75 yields 0.9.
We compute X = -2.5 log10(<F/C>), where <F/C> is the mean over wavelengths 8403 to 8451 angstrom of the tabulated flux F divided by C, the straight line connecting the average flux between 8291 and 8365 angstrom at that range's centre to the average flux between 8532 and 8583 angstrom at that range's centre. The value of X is 0.09 mag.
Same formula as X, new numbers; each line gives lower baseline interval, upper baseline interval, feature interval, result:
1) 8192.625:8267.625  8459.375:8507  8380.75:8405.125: -0.026 mag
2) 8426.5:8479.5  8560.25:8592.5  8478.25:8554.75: 0.154 mag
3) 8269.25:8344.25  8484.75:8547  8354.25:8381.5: -0.028 mag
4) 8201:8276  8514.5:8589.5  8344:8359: 0.072 mag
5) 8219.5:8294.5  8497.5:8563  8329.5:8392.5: -0.024 mag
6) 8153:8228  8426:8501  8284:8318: -0.029 mag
